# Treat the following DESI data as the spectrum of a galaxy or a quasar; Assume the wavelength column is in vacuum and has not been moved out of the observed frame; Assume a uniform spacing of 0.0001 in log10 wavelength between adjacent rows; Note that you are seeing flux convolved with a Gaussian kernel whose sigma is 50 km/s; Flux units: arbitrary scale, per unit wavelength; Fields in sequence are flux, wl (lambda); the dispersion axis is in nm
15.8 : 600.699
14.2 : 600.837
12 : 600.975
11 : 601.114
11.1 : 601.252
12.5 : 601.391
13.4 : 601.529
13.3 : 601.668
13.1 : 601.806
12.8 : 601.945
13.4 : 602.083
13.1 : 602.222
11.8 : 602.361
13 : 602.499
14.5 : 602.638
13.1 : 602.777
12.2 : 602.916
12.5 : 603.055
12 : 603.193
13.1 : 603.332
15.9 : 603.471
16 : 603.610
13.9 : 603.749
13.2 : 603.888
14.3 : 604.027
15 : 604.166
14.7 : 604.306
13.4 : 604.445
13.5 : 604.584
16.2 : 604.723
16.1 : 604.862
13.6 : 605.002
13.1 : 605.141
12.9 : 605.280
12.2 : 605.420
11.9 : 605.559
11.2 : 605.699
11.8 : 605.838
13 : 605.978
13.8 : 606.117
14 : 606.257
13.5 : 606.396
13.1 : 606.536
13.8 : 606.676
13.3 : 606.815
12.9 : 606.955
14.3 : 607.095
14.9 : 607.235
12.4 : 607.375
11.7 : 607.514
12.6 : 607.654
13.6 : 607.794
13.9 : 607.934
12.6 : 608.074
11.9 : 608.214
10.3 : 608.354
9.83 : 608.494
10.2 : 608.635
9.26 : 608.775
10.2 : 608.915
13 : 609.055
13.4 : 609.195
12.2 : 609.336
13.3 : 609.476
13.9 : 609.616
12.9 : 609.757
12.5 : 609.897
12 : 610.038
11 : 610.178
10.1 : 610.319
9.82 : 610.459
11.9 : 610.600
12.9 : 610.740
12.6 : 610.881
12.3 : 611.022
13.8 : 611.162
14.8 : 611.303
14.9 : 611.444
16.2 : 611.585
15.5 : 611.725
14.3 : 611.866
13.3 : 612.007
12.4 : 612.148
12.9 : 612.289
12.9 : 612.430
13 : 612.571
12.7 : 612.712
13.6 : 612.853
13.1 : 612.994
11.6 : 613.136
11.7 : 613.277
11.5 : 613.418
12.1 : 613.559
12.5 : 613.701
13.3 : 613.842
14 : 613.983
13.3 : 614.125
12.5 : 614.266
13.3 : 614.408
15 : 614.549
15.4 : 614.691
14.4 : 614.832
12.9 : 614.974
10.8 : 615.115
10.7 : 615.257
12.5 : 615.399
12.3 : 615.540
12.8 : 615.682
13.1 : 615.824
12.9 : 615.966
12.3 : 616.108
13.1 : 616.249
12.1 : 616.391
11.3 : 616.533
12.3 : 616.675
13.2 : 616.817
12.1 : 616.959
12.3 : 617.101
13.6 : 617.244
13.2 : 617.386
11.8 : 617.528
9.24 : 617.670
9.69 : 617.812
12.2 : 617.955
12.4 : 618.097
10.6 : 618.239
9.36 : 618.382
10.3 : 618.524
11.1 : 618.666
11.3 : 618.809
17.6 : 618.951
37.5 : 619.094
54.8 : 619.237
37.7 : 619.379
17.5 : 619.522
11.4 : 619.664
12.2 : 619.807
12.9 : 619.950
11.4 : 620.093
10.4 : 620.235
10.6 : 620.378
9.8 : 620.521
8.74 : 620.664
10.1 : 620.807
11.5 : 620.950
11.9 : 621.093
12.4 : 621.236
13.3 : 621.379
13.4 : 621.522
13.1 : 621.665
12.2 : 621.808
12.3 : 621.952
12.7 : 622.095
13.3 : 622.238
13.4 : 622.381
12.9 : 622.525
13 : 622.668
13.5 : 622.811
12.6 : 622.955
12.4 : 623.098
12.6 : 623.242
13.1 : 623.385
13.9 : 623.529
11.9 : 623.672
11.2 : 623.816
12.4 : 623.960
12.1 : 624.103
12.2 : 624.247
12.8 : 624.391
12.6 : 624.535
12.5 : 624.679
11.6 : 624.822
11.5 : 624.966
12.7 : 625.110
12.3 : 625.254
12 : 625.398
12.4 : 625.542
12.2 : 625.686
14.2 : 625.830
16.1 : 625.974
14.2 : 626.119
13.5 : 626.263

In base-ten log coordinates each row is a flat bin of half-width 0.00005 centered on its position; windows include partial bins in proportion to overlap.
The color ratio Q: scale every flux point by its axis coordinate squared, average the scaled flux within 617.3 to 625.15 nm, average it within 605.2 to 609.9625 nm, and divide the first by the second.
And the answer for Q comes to 1.15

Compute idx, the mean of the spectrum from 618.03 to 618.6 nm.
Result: 10.7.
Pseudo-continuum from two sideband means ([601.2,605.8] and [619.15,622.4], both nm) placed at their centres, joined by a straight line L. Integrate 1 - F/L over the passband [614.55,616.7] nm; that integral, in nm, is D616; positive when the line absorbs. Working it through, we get 0.29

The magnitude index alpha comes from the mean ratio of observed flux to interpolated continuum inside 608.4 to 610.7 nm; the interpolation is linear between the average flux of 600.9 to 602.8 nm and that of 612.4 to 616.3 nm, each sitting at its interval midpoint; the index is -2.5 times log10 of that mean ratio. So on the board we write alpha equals 0.106 mag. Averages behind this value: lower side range 12.7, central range 11.6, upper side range 12.8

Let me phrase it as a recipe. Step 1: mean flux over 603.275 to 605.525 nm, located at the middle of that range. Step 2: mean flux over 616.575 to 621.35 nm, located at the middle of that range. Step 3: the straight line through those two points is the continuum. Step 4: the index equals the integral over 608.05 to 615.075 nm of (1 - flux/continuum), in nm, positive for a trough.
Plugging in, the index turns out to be 0.83 nm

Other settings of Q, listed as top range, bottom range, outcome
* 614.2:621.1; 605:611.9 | 1.14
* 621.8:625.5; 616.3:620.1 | 0.81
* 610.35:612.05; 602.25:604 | 1.03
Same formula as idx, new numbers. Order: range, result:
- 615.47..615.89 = 12.7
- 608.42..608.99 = 9.9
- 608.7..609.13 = 10.9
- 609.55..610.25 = 12.4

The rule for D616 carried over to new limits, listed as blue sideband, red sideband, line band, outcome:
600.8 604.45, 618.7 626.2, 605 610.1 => 0.364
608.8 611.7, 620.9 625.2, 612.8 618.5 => 0.115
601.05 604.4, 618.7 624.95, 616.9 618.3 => 0.248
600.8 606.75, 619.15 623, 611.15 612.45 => -0.012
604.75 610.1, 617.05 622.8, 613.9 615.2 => 0.016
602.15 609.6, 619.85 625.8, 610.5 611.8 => -0.102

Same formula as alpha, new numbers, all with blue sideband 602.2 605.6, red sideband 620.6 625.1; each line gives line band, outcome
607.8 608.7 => 0.154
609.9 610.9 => 0.153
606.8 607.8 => 0.021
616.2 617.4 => 0.022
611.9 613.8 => 0.039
